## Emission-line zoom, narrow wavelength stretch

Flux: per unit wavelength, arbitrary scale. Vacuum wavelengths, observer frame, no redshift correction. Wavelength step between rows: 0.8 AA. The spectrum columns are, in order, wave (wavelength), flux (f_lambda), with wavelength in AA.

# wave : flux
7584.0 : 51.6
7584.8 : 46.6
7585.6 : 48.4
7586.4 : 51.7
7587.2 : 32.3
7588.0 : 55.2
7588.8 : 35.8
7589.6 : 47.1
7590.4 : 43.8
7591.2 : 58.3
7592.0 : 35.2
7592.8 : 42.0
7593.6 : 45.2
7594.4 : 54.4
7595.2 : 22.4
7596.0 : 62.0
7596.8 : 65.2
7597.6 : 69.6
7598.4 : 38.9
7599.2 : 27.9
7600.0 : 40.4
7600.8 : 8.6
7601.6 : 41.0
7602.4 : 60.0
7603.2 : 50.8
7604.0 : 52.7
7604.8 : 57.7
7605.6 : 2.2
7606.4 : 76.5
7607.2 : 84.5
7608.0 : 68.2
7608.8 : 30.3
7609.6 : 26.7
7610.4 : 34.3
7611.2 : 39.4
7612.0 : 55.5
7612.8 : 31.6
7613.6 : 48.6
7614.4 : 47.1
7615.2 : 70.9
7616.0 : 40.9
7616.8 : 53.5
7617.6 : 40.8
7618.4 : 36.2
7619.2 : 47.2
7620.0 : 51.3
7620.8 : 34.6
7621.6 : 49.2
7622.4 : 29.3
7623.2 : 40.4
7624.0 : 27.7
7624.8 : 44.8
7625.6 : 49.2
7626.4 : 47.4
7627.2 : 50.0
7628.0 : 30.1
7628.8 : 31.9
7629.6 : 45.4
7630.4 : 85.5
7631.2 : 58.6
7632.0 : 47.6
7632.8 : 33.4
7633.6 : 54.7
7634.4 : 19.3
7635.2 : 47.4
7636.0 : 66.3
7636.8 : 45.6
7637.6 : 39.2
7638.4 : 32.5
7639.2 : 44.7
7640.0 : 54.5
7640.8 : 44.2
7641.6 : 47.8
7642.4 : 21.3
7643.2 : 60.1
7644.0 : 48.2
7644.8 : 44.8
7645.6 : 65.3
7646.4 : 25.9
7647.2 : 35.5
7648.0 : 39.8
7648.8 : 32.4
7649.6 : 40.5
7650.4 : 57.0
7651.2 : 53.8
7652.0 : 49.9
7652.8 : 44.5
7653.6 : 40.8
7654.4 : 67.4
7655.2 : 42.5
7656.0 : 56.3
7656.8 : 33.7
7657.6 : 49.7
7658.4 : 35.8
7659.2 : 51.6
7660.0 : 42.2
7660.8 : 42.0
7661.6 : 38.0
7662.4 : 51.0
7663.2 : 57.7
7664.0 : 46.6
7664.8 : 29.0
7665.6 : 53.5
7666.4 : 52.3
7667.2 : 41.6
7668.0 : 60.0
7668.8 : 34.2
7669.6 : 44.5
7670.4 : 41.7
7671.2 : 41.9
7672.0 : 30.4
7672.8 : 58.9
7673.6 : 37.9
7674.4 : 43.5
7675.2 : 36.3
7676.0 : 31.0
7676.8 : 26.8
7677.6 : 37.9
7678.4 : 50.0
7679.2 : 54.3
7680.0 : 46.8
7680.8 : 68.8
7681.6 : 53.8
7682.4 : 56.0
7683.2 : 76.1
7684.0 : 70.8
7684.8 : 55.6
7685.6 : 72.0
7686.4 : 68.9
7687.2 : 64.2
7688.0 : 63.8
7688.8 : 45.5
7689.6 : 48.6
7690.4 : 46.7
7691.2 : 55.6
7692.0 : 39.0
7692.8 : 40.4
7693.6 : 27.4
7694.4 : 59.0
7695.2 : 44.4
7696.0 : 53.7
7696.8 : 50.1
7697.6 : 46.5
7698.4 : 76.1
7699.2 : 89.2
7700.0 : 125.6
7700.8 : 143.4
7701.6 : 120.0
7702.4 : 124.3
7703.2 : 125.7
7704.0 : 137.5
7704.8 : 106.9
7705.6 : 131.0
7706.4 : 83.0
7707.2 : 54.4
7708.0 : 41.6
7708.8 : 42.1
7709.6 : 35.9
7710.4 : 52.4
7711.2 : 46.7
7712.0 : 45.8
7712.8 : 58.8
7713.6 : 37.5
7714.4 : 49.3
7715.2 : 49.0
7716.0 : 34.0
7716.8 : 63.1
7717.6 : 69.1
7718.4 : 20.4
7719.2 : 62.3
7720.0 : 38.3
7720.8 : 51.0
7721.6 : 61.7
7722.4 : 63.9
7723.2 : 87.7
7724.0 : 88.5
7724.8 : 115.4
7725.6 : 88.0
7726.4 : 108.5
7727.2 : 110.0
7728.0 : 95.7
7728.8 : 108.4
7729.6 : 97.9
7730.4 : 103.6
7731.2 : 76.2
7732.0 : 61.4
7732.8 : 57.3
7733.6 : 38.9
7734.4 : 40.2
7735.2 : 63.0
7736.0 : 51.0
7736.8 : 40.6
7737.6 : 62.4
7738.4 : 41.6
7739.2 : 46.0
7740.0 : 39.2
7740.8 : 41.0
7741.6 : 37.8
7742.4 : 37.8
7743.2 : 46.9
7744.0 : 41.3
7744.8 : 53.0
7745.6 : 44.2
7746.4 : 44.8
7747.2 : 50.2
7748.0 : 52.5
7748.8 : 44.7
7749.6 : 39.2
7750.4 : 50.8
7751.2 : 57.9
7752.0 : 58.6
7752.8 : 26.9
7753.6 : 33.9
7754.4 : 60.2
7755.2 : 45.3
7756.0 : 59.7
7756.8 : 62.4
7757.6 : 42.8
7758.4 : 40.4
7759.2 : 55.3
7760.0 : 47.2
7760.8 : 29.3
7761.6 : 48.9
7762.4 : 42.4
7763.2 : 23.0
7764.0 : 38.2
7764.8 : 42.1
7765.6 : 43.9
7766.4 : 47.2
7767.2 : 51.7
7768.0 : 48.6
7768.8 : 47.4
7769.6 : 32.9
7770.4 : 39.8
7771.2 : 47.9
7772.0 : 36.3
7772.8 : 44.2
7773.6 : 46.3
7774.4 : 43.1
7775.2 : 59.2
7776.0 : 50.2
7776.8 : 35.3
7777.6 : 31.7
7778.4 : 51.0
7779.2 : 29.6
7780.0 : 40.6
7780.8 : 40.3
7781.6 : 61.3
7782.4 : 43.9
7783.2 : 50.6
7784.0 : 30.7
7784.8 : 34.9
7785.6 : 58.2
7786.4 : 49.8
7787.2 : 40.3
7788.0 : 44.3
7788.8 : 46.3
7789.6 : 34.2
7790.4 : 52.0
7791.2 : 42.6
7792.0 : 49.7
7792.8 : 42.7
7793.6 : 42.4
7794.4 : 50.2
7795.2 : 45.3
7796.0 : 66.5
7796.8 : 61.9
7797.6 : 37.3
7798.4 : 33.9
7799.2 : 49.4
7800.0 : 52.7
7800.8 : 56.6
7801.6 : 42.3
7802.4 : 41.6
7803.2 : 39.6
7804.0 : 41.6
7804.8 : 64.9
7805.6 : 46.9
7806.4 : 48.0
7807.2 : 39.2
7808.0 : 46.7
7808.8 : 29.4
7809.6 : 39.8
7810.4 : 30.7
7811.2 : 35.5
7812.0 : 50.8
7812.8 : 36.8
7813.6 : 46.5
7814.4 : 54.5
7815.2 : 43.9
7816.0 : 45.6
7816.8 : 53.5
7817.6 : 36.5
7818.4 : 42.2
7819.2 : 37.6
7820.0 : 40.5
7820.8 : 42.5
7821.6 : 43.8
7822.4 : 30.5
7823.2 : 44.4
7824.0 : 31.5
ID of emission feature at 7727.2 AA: [N II]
